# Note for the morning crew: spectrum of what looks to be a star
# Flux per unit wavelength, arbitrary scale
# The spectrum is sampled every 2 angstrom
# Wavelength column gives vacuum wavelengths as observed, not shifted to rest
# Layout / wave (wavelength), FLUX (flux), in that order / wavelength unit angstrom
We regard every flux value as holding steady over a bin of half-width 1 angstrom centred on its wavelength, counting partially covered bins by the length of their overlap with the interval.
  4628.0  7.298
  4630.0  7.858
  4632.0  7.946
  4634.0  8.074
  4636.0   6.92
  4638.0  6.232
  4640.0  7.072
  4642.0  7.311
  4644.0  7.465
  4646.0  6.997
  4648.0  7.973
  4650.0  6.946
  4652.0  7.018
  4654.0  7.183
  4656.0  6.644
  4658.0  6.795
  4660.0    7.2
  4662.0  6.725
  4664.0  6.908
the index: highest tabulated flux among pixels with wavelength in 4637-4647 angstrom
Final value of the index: 7.465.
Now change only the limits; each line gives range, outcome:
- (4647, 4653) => 7.973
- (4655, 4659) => 6.795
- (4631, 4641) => 8.074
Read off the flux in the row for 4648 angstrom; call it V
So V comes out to 7.973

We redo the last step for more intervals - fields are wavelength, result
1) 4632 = 7.946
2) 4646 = 6.997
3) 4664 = 6.908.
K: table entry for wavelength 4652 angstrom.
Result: 7.018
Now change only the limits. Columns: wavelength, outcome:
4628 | 7.298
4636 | 6.92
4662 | 6.725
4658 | 6.795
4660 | 7.2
